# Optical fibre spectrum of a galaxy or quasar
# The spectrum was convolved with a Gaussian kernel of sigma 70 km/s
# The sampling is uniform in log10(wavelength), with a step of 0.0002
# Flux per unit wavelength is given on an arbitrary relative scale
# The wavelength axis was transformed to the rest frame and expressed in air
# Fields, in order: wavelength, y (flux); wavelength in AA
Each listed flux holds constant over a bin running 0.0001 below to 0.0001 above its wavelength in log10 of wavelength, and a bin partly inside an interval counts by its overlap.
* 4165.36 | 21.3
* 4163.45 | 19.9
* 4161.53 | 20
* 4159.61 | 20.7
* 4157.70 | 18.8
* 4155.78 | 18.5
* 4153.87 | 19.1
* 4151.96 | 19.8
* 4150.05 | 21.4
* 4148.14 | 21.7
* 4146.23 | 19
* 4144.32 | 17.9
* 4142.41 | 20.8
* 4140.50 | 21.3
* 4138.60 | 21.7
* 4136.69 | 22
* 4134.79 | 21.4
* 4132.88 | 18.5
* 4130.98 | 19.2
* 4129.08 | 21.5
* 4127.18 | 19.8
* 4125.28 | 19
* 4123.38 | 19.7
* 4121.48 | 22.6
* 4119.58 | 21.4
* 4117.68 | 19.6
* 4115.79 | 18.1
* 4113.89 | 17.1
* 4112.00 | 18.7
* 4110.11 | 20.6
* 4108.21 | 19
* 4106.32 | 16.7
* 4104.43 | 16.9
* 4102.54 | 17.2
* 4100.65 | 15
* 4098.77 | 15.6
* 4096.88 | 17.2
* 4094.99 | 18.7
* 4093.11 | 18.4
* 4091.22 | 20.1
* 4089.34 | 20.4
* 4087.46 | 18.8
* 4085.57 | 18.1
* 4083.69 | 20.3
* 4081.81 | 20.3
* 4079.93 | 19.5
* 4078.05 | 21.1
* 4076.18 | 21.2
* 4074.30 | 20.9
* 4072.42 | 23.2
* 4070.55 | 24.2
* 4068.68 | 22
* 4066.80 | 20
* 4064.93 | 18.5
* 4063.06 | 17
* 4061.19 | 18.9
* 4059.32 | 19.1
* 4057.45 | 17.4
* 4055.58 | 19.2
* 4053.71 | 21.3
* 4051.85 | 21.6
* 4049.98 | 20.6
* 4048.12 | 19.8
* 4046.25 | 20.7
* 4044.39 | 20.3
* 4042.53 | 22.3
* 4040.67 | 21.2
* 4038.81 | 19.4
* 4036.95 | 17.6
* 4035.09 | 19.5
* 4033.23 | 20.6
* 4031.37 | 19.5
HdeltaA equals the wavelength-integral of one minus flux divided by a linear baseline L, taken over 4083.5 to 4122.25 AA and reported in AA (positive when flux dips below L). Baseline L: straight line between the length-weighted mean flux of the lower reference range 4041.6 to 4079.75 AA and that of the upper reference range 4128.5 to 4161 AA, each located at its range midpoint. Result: 3.4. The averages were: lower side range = 20.4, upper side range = 20.2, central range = 18.5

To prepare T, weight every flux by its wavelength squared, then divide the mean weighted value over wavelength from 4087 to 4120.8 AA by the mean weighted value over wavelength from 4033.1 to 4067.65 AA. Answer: 0.95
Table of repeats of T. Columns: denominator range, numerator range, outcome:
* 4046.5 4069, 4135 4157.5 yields 1.08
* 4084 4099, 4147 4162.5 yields 1.11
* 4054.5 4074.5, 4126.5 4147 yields 1.05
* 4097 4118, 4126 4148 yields 1.17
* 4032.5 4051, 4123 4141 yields 1.06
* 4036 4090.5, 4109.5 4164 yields 1.03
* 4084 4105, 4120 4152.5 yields 1.16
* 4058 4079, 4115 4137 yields 1.01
